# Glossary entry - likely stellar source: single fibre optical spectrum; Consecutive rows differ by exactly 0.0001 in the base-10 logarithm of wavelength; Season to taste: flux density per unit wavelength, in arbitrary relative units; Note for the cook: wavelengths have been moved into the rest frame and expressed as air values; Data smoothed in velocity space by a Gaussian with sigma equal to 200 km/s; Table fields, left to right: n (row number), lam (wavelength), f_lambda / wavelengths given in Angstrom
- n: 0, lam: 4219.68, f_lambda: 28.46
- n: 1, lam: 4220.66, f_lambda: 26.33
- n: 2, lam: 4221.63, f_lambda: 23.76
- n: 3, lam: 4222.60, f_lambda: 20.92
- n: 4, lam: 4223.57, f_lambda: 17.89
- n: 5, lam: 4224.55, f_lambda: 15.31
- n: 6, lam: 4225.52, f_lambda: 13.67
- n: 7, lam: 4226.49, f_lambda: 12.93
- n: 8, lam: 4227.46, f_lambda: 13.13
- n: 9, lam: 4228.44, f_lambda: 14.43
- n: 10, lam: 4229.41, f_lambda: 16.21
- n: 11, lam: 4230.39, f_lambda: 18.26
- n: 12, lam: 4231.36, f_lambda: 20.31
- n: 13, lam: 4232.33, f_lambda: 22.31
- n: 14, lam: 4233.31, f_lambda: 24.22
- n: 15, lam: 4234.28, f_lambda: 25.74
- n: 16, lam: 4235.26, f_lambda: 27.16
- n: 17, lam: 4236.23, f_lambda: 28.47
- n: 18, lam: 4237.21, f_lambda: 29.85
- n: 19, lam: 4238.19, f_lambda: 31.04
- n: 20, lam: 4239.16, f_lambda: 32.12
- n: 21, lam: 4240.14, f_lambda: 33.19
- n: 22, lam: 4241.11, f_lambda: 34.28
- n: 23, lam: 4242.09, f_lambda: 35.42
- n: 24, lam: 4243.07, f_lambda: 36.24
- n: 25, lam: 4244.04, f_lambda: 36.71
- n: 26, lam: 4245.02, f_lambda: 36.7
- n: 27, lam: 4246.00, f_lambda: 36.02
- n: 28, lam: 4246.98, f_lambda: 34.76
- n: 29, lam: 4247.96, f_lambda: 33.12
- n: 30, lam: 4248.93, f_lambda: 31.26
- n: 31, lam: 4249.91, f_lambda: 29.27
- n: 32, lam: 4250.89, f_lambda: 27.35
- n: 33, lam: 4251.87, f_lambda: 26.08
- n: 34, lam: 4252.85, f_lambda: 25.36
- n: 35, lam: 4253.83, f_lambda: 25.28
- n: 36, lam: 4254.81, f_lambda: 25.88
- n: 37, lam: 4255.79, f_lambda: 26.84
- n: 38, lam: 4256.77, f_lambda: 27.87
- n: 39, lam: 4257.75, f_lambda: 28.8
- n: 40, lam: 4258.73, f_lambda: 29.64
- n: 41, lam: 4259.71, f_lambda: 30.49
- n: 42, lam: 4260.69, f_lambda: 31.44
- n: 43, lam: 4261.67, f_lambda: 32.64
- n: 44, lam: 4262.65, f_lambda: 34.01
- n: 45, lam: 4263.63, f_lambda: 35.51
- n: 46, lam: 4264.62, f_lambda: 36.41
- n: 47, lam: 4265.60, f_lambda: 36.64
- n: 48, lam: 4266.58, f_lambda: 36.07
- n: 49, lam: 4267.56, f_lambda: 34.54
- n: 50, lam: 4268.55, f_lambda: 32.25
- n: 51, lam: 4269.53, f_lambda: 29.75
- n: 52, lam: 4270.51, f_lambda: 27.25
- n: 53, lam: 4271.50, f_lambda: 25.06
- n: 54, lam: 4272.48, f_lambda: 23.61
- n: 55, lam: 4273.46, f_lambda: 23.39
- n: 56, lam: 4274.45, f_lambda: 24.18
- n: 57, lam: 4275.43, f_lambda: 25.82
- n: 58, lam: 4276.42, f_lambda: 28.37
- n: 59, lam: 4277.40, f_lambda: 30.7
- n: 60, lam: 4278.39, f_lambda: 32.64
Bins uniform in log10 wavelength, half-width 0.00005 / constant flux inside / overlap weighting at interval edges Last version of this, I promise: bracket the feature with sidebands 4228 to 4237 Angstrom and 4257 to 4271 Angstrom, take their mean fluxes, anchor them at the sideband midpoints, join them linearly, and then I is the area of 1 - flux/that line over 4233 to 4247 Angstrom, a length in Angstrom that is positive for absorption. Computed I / -4.20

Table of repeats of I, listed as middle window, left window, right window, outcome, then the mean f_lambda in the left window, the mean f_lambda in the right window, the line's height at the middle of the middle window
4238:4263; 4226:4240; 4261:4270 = -2.31 Angstrom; 22.8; 34.2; 28.9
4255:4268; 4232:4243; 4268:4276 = -2.27 Angstrom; 29.8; 26.5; 27.5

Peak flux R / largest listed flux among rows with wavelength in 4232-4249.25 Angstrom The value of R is 36.71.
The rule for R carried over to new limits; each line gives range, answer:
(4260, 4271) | 36.64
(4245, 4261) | 36.7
